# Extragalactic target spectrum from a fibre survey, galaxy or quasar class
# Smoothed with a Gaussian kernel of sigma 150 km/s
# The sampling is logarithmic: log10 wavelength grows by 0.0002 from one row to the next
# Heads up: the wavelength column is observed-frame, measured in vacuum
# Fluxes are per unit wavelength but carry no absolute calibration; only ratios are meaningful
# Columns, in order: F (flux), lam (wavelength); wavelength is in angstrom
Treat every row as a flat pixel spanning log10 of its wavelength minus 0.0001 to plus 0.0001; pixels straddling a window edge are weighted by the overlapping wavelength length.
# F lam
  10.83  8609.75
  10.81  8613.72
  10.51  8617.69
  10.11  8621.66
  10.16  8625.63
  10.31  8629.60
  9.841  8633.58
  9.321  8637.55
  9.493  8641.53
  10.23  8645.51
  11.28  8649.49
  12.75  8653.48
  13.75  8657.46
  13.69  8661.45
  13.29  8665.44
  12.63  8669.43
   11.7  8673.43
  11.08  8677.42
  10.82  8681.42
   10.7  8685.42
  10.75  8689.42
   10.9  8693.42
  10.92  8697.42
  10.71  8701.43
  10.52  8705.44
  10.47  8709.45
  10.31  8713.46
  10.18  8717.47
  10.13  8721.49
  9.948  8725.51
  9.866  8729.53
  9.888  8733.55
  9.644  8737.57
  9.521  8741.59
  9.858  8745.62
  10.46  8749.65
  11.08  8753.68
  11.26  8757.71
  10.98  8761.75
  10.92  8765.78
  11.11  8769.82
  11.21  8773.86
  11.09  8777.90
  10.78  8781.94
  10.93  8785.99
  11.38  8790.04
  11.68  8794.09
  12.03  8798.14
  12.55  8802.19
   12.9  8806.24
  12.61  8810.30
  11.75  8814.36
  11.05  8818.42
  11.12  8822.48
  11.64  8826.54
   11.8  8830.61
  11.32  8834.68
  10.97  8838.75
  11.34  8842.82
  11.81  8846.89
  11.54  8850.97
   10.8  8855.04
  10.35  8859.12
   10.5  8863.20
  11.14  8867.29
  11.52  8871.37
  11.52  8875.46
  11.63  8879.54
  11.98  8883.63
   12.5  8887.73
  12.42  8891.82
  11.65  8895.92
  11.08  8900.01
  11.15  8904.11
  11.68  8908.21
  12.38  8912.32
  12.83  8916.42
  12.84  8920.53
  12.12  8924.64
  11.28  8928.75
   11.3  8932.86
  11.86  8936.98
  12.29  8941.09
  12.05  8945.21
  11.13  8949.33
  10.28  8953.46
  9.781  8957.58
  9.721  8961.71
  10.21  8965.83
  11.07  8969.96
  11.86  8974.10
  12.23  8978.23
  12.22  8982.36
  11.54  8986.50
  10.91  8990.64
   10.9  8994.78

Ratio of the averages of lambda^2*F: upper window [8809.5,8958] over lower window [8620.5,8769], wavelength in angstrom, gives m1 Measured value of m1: 1.12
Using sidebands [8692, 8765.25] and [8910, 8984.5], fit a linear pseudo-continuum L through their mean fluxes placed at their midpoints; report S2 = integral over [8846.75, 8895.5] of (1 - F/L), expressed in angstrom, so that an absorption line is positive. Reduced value -1.5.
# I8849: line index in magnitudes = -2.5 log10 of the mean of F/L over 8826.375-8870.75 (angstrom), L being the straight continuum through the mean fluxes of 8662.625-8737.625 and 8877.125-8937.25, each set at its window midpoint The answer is 0.039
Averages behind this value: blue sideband 10.8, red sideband 11.9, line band 11.2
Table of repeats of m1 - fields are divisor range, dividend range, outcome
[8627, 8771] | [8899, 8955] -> 1.14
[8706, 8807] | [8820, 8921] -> 1.10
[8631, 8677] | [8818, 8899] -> 1.03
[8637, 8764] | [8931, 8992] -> 1.09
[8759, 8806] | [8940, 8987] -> 1.02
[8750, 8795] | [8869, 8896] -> 1.10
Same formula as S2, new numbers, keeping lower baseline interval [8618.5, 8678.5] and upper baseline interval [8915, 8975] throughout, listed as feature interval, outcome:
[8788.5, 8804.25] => -0.8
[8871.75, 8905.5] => -1.2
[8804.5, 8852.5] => -1.4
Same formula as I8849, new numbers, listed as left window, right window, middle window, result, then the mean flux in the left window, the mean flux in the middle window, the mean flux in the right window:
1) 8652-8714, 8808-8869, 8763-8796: 0.028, 11.6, 11.1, 11.3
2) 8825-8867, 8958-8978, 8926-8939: -0.059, 11.2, 11.5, 10.8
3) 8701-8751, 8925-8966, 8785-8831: -0.132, 10.1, 11.8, 11.1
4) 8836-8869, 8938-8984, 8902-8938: -0.076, 11.1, 11.9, 11.2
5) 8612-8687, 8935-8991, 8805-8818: -0.093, 11.2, 12.2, 11.2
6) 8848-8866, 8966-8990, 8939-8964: 0.055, 10.9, 10.9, 11.6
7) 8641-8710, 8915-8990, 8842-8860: 0.024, 11.5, 11.2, 11.5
